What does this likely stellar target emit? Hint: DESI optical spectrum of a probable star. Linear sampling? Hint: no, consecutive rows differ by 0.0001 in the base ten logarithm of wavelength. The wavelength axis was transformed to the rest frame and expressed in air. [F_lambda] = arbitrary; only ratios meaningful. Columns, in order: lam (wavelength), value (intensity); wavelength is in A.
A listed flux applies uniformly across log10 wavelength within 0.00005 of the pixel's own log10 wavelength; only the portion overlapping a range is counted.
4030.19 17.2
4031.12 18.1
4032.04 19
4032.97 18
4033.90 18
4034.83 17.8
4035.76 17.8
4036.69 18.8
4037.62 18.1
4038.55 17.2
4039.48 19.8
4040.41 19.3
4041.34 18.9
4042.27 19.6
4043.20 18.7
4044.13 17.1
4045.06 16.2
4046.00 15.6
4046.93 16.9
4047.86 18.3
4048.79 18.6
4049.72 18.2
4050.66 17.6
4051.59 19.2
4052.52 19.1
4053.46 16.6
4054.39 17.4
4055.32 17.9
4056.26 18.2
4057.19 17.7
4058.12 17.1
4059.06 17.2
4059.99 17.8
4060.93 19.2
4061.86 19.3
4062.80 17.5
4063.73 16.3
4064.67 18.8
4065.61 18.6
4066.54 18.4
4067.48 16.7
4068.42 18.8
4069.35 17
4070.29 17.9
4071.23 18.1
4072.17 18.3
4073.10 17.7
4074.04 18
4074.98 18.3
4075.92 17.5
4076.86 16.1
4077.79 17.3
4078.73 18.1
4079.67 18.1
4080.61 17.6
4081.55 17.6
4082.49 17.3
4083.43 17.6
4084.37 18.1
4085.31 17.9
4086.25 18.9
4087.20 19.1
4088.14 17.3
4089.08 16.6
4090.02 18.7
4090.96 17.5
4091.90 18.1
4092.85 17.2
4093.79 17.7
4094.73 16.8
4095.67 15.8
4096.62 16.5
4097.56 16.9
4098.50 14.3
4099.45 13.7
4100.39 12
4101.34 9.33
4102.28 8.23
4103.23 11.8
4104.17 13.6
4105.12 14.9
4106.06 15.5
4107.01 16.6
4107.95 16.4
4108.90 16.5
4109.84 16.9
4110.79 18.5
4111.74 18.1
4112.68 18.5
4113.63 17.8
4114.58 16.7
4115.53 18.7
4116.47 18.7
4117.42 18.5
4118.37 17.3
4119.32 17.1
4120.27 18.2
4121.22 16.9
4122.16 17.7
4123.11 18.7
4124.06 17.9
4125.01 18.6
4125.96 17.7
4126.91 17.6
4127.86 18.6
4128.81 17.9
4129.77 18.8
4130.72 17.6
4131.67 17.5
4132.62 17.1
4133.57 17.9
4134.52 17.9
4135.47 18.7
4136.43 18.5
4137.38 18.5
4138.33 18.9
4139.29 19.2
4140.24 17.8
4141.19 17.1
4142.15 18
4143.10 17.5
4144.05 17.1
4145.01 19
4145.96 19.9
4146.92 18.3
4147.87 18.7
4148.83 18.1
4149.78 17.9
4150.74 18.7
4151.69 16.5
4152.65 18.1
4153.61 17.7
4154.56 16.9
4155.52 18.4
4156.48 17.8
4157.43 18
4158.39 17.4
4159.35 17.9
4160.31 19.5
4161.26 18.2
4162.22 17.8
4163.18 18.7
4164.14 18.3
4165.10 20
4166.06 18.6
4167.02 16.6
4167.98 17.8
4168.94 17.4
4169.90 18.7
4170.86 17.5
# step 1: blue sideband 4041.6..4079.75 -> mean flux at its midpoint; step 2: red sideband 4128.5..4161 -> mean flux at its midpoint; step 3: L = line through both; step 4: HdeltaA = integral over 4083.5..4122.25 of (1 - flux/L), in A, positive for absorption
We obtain 3.2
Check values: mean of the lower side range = 17.8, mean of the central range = 16.5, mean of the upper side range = 18.1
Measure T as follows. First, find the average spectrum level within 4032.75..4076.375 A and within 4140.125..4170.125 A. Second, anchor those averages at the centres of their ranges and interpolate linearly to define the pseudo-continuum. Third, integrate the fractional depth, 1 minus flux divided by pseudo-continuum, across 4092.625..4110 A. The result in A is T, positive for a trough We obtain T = 3.2 A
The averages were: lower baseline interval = 18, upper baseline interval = 18.1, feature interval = 14.7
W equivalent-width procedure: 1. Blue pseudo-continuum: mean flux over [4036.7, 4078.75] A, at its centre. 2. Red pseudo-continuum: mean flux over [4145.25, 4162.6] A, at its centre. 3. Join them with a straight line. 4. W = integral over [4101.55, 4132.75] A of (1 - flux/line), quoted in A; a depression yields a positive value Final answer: 1.9 A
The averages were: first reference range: 17.9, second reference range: 18.1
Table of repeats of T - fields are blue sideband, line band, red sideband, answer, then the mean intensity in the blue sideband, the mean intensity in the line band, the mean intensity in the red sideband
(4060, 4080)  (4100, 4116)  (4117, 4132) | 2.3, 17.9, 15.3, 17.9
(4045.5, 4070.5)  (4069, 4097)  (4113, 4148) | 0.5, 17.8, 17.6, 18.1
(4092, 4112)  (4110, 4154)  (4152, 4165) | -3.6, 15.1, 18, 18.1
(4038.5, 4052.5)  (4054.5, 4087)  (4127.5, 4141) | 0.5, 18.1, 17.9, 18.2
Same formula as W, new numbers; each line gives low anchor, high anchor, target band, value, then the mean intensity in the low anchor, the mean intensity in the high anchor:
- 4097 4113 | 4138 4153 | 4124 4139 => -1.0 A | 14.8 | 18.2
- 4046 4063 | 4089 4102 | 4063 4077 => -0.6 A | 17.9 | 15.7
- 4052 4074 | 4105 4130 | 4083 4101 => 1.0 A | 17.9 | 17.6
